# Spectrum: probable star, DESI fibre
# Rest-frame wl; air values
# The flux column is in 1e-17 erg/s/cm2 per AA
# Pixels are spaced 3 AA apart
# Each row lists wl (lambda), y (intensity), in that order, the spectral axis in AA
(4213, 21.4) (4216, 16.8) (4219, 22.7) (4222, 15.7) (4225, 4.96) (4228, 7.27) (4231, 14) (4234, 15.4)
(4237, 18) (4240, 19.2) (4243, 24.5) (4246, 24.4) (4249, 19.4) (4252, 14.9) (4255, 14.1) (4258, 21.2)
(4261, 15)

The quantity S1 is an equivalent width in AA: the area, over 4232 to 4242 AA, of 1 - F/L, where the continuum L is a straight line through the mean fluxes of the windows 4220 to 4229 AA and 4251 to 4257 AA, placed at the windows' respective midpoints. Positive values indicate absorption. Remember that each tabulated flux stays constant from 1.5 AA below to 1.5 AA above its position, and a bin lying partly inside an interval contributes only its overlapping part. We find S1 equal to -4.43 AA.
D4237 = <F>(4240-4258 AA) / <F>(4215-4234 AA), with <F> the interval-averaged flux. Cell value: 1.44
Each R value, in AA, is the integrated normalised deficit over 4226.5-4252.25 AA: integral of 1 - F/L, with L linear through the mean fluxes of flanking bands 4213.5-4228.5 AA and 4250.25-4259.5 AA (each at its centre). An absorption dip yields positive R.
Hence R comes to -2.9 AA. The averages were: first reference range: 14.4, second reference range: 16.8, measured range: 17.6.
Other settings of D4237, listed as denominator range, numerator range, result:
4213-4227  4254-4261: 1.12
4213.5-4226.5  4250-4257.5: 1.01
